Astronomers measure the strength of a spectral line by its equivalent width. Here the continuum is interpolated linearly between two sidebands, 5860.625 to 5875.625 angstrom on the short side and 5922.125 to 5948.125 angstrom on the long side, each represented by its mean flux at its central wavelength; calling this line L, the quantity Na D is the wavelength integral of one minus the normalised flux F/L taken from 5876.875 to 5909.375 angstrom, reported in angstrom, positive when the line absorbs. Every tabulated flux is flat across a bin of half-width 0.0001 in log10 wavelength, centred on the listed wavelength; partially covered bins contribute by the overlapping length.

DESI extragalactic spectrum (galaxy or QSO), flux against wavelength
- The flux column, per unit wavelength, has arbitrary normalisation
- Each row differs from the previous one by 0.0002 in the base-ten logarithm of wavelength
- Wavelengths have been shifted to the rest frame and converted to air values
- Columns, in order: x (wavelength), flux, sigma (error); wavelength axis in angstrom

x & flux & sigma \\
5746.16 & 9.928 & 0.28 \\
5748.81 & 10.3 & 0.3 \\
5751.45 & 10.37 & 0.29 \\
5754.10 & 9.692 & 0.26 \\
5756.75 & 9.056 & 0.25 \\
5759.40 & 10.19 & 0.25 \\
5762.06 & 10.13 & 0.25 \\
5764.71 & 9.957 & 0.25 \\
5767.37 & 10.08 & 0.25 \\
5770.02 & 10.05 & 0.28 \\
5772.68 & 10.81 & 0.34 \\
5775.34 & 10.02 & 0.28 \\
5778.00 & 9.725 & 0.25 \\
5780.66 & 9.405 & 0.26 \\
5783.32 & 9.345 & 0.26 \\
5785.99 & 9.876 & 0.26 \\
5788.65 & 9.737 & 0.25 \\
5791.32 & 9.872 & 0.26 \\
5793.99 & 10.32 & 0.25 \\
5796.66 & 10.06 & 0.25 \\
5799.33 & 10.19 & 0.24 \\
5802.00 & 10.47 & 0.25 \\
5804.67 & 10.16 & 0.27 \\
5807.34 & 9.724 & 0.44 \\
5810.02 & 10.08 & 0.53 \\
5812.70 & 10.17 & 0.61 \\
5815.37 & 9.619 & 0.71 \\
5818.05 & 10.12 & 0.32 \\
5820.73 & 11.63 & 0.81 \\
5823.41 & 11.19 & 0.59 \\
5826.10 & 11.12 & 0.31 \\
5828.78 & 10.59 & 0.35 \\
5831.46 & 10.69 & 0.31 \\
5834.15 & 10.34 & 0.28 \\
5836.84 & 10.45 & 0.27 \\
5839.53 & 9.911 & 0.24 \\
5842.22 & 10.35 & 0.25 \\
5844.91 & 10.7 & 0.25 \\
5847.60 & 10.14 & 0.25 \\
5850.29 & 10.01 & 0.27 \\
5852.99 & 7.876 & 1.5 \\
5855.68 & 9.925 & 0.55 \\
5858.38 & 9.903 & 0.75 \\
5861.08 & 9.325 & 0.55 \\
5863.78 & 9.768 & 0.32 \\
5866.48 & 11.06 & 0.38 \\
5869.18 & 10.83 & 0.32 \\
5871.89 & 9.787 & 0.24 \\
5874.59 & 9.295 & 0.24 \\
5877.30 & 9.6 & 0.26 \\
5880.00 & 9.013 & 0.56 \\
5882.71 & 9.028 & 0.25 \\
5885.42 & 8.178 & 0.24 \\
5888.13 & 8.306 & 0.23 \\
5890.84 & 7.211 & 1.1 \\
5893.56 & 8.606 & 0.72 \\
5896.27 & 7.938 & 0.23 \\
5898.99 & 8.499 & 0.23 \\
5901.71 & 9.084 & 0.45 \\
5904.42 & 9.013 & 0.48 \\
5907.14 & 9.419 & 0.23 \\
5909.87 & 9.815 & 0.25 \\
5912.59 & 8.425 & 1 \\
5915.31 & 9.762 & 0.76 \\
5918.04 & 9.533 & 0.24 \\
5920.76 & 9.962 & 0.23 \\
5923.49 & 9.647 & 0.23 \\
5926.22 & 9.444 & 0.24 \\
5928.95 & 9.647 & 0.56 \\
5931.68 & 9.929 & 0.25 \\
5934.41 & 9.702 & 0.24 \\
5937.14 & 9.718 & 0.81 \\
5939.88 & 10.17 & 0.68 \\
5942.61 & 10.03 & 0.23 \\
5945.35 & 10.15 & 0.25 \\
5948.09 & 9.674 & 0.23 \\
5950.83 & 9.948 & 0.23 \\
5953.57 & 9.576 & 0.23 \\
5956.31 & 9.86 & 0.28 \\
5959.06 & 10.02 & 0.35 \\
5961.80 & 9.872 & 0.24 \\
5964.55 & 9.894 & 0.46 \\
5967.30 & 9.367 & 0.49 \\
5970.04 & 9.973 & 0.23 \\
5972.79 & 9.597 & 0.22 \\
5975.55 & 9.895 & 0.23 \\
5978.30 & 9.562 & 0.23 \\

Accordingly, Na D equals 4.28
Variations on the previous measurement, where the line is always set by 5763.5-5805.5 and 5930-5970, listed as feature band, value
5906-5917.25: 0.60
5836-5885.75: 0.83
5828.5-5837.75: -0.51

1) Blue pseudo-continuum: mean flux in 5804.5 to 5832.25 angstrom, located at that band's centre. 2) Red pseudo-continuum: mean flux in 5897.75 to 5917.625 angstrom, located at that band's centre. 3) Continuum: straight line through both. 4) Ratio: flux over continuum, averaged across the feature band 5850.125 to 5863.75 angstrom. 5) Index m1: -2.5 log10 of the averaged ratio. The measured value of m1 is 0.06 mag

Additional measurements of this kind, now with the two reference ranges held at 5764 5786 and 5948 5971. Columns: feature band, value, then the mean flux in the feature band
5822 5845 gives -0.075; 10.6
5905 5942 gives 0.023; 9.62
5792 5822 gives -0.035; 10.2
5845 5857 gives 0.028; 9.62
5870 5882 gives 0.044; 9.46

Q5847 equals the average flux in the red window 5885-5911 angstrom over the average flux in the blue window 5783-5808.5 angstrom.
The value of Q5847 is 0.9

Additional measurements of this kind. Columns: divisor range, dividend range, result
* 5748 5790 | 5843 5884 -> 0.98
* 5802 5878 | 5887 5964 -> 0.92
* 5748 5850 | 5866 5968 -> 0.93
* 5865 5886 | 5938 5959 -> 1.03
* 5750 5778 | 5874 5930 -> 0.90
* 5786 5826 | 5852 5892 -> 0.91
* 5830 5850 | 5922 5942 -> 0.94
